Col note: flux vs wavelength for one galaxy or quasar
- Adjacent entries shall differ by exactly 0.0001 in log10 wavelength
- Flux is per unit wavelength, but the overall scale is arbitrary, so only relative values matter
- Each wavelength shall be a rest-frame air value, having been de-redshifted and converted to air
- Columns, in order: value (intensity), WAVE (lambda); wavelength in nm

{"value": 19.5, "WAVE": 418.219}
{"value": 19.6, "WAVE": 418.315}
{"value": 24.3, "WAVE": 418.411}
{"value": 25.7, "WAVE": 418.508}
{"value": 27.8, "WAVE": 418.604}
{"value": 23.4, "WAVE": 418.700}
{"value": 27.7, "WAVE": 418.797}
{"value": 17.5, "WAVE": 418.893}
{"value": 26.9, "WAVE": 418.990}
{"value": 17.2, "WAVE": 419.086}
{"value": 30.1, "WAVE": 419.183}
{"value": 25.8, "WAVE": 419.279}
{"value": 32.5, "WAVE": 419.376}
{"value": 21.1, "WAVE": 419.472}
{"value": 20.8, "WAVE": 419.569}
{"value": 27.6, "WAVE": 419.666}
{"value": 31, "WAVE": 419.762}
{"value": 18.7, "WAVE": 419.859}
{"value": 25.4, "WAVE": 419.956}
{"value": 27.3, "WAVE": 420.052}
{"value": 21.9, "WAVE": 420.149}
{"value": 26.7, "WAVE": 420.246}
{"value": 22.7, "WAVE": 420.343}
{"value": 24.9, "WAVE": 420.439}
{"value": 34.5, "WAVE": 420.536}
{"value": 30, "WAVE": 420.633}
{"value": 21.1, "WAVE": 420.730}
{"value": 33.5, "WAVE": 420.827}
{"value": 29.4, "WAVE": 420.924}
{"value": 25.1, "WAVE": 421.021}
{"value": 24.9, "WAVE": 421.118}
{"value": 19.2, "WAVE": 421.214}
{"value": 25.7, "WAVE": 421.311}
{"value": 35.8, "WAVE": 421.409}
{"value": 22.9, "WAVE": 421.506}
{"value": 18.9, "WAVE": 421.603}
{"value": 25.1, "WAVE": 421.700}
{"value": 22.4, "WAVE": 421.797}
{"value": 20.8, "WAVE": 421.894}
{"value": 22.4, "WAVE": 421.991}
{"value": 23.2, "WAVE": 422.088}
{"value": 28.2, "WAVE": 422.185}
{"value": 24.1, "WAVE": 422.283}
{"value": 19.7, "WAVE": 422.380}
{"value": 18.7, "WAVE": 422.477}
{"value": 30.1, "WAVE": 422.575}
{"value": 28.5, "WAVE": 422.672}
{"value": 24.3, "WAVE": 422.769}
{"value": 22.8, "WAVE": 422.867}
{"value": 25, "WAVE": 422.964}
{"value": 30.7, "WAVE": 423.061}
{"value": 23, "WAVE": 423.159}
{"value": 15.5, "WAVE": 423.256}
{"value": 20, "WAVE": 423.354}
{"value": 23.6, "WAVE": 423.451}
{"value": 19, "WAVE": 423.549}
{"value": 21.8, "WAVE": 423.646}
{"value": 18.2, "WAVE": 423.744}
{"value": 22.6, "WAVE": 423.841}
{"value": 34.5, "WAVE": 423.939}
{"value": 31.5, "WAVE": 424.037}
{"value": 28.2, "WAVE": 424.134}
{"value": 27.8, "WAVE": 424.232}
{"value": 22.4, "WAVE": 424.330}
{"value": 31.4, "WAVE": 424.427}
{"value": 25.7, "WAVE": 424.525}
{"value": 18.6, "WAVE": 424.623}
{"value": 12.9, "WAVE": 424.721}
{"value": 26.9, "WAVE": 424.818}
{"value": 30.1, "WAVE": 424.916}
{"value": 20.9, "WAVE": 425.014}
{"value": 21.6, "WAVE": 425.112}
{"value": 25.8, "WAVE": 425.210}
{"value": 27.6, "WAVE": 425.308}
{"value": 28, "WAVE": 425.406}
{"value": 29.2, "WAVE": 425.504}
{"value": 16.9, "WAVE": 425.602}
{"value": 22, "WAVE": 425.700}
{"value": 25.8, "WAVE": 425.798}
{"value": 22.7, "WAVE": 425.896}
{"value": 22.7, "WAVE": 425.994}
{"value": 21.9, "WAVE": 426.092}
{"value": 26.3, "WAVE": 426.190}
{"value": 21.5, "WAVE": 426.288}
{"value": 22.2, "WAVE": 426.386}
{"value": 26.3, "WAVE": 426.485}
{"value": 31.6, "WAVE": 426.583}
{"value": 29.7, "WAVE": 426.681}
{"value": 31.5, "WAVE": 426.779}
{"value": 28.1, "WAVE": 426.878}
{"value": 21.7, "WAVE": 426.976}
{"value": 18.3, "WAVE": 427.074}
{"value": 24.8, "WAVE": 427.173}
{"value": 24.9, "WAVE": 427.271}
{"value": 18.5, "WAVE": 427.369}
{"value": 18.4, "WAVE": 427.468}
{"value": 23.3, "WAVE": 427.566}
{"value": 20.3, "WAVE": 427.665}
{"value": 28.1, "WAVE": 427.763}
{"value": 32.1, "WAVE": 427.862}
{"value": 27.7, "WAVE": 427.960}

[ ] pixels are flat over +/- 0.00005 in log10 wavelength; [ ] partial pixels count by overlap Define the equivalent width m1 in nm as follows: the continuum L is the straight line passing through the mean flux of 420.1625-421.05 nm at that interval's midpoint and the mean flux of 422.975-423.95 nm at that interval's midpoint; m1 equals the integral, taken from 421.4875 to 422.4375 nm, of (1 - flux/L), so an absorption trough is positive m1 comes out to 0.09 nm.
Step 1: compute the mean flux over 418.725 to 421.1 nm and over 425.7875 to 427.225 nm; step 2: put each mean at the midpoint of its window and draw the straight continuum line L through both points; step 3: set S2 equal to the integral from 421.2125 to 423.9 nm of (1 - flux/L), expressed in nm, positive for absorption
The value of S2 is 0.22 nm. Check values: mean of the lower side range 25.8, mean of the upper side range 25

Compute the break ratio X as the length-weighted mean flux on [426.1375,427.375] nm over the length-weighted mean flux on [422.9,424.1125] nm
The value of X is 1.06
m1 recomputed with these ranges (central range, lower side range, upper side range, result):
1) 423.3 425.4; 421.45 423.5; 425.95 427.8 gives -0.06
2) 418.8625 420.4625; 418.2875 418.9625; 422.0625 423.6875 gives -0.06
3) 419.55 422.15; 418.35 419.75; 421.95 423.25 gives -0.07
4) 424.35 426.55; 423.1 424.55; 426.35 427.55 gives 0.05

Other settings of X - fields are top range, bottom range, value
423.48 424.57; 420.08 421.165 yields 0.96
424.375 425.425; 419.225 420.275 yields 0.96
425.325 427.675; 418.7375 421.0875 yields 0.94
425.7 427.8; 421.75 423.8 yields 1.05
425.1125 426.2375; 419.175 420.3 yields 0.95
